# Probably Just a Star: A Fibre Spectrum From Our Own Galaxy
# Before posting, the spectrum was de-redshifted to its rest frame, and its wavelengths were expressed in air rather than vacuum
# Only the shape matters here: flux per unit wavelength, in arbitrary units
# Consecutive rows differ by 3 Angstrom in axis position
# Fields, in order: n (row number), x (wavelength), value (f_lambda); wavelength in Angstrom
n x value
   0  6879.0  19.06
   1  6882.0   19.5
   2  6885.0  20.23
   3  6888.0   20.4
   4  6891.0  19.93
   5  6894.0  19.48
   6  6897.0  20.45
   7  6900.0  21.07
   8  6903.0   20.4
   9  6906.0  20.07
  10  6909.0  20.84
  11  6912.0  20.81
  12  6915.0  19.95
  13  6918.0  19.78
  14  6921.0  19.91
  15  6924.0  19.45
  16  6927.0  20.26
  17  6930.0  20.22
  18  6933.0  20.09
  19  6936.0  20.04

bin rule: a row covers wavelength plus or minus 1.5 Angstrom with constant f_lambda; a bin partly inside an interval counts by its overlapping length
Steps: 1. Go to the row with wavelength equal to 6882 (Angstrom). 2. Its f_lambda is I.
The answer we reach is 19.5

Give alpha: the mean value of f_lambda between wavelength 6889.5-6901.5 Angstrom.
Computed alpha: 20.2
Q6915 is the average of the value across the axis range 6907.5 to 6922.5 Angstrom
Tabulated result 20.3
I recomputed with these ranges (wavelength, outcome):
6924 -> 19.45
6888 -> 20.4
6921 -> 19.91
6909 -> 20.84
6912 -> 20.81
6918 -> 19.78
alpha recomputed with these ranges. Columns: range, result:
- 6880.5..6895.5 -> 19.9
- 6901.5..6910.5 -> 20.4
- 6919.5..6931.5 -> 20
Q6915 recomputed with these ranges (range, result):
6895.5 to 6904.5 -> 20.6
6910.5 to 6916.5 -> 20.4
